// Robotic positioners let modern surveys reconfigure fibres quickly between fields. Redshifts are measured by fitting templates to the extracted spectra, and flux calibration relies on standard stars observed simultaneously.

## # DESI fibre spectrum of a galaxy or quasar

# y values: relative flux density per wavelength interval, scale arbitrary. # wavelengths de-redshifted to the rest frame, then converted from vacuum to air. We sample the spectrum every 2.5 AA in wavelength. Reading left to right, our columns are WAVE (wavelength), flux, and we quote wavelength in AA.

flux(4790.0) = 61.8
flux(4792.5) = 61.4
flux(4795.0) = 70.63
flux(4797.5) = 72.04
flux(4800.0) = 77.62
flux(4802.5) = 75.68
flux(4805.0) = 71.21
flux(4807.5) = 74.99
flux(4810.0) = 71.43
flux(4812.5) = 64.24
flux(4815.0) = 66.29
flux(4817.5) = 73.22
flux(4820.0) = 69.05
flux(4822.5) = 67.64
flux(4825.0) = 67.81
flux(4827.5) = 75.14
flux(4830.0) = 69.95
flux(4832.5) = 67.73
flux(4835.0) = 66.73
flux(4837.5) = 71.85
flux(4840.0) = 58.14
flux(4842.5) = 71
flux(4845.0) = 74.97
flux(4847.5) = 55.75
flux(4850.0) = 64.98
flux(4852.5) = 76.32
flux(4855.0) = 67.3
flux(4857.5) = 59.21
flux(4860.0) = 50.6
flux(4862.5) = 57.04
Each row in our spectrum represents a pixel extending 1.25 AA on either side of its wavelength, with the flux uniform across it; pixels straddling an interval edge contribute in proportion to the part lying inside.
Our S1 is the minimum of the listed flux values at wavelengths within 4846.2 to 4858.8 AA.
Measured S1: 55.75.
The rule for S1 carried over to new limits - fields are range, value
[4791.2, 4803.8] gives 61.4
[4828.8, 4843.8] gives 58.14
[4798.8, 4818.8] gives 64.24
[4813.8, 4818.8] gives 66.29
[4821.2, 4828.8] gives 67.64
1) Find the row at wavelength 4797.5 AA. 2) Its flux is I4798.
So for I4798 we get 72.04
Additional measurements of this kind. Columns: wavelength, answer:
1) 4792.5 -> 61.4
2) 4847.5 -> 55.75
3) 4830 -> 69.95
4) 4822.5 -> 67.64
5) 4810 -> 71.43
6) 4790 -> 61.8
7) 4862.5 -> 57.04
